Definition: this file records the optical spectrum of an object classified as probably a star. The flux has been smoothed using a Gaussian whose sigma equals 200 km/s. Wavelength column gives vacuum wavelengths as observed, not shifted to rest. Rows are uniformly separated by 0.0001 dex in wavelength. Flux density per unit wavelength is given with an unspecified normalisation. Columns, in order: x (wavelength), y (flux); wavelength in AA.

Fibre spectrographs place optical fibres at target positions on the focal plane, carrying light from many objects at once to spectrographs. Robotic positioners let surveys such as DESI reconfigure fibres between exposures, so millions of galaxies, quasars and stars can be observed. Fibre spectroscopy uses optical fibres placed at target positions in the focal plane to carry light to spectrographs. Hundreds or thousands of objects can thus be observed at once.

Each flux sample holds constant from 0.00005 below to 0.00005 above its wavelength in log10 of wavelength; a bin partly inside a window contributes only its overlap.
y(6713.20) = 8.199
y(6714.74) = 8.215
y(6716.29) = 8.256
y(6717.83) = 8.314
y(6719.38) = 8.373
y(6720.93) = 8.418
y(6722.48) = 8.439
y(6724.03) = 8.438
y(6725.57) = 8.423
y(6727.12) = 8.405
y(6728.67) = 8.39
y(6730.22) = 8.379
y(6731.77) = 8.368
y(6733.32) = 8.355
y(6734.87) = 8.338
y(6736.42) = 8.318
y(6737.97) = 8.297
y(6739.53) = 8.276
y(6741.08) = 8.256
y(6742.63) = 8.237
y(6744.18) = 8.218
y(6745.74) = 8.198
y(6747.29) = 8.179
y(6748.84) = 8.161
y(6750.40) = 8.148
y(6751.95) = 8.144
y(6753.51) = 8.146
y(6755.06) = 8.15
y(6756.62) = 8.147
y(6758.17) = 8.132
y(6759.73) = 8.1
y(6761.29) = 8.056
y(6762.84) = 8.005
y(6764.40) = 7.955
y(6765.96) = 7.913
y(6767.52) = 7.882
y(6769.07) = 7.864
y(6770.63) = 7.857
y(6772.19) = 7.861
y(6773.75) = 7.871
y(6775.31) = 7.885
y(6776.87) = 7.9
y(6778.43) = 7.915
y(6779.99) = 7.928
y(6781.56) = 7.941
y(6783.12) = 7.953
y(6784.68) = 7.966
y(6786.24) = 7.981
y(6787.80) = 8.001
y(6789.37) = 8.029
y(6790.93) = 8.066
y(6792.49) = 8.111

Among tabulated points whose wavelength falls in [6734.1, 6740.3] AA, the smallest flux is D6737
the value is 8.276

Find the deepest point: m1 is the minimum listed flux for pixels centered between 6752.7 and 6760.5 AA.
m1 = 8.1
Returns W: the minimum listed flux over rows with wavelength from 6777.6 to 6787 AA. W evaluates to 7.915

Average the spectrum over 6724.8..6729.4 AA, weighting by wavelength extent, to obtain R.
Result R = 8.41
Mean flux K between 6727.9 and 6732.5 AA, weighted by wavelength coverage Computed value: 8.38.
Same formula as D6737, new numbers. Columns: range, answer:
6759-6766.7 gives 7.913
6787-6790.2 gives 8.001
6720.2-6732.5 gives 8.368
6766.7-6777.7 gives 7.857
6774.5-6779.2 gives 7.885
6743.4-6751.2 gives 8.148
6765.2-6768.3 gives 7.882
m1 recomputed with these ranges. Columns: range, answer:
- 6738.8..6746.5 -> 8.198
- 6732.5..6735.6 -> 8.338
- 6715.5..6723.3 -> 8.256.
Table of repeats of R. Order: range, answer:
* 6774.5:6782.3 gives 7.91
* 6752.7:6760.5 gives 8.13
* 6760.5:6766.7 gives 7.98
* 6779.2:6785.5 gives 7.95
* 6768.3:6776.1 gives 7.87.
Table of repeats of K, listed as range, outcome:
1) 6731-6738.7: 8.34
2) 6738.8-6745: 8.25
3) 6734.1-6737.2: 8.33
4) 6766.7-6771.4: 7.88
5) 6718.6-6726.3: 8.42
